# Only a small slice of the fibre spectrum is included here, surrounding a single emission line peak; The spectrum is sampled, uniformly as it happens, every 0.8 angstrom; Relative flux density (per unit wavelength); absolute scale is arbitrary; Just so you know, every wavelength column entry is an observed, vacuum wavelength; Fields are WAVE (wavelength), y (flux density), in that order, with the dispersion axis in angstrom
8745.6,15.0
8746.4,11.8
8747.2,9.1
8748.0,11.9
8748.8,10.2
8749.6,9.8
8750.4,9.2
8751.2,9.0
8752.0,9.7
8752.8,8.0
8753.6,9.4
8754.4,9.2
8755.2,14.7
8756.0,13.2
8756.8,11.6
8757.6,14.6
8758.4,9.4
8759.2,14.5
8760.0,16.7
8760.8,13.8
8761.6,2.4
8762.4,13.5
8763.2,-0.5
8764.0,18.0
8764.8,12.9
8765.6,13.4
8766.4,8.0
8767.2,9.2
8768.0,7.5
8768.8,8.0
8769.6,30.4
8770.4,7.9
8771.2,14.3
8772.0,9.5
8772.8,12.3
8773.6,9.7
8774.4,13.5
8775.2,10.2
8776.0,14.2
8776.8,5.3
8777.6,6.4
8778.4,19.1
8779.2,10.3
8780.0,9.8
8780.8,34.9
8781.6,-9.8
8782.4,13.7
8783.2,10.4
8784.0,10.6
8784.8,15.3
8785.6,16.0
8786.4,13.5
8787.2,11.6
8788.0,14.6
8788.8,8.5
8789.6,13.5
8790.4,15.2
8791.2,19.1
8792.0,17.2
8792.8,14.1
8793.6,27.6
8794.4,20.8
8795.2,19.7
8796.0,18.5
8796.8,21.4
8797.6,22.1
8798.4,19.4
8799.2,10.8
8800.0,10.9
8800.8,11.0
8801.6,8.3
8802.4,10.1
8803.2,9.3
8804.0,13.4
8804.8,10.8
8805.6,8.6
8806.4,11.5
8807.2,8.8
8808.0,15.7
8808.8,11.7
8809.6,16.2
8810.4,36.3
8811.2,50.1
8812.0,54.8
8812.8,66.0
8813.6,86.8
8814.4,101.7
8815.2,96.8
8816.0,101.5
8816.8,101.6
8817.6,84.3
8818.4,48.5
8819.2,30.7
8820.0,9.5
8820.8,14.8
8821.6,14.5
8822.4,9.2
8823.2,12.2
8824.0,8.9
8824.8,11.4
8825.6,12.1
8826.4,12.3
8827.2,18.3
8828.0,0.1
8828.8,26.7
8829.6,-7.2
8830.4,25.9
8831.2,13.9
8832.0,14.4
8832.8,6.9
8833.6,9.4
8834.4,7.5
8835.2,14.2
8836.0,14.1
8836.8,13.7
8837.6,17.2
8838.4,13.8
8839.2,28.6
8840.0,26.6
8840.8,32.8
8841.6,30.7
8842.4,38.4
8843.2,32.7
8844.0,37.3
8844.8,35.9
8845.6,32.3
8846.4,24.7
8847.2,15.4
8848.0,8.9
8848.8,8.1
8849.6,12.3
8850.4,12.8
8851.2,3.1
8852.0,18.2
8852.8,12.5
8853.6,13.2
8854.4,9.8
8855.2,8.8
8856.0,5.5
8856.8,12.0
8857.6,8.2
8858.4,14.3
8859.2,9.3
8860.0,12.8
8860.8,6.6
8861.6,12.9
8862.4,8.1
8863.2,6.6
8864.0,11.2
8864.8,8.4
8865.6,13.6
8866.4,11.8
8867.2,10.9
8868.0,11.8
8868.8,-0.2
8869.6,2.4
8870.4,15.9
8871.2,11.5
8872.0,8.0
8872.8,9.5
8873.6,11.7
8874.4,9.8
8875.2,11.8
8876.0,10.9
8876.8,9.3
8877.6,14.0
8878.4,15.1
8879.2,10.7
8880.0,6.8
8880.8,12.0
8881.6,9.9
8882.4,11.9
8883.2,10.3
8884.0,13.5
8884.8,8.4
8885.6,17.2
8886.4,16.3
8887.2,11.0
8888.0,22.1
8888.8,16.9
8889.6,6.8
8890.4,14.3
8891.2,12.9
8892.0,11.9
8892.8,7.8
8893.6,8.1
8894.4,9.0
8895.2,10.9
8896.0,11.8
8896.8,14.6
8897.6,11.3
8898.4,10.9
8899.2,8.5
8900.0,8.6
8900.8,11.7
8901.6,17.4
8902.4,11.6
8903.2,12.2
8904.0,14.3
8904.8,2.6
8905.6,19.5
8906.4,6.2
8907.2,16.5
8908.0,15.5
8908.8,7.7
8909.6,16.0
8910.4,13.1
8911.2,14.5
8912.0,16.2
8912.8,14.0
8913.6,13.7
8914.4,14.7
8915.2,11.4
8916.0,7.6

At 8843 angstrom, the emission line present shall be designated [N II]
